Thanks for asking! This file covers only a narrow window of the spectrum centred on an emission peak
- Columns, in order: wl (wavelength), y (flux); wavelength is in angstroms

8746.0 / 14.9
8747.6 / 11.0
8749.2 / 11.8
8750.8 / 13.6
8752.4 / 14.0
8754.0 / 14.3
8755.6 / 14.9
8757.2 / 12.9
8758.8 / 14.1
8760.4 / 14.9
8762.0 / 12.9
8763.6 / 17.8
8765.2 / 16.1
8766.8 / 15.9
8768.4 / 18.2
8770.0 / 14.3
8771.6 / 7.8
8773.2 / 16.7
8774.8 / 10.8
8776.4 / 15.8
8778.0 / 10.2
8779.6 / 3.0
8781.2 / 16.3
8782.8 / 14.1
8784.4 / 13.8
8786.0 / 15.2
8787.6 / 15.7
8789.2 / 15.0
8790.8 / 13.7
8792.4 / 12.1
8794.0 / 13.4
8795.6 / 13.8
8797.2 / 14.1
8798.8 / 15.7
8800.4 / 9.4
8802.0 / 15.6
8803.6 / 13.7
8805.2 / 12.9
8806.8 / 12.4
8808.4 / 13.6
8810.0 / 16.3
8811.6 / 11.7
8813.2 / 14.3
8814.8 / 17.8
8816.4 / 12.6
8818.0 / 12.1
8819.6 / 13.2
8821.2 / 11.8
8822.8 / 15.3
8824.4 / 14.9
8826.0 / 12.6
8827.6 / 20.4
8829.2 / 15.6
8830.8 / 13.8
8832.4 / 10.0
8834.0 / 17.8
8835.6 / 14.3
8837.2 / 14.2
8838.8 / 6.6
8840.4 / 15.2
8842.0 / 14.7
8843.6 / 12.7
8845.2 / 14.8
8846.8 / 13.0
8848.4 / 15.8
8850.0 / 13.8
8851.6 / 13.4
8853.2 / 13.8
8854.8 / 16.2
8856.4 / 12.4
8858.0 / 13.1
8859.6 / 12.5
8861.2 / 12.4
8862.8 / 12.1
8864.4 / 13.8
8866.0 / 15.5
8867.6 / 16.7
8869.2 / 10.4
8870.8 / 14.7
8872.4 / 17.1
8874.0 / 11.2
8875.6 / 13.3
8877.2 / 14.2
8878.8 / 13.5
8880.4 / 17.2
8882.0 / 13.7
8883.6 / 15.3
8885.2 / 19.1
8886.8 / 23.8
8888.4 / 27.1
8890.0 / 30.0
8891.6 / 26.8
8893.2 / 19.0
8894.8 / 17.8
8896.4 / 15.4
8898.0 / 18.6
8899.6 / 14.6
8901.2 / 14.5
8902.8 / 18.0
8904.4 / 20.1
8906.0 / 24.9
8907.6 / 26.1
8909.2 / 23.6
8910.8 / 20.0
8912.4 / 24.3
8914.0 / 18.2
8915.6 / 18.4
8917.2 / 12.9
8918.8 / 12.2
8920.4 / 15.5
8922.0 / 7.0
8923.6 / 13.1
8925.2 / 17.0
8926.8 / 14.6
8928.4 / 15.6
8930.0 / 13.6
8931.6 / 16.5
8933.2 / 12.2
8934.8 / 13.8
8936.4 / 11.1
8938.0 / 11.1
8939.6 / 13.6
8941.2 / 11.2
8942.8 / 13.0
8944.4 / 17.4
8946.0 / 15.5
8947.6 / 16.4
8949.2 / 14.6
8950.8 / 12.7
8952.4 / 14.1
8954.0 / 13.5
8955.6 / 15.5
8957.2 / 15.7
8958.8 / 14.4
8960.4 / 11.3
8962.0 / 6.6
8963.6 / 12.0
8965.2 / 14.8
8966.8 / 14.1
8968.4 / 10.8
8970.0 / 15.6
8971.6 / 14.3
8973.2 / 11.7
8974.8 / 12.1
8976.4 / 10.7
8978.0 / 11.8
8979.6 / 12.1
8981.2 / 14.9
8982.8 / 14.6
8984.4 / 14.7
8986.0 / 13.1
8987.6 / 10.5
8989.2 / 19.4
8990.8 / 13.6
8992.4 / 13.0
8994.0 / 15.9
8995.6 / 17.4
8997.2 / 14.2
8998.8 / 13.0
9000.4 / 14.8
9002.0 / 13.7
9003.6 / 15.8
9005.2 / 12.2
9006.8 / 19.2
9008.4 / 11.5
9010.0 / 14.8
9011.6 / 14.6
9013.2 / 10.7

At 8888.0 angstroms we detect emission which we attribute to [S II] 6716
